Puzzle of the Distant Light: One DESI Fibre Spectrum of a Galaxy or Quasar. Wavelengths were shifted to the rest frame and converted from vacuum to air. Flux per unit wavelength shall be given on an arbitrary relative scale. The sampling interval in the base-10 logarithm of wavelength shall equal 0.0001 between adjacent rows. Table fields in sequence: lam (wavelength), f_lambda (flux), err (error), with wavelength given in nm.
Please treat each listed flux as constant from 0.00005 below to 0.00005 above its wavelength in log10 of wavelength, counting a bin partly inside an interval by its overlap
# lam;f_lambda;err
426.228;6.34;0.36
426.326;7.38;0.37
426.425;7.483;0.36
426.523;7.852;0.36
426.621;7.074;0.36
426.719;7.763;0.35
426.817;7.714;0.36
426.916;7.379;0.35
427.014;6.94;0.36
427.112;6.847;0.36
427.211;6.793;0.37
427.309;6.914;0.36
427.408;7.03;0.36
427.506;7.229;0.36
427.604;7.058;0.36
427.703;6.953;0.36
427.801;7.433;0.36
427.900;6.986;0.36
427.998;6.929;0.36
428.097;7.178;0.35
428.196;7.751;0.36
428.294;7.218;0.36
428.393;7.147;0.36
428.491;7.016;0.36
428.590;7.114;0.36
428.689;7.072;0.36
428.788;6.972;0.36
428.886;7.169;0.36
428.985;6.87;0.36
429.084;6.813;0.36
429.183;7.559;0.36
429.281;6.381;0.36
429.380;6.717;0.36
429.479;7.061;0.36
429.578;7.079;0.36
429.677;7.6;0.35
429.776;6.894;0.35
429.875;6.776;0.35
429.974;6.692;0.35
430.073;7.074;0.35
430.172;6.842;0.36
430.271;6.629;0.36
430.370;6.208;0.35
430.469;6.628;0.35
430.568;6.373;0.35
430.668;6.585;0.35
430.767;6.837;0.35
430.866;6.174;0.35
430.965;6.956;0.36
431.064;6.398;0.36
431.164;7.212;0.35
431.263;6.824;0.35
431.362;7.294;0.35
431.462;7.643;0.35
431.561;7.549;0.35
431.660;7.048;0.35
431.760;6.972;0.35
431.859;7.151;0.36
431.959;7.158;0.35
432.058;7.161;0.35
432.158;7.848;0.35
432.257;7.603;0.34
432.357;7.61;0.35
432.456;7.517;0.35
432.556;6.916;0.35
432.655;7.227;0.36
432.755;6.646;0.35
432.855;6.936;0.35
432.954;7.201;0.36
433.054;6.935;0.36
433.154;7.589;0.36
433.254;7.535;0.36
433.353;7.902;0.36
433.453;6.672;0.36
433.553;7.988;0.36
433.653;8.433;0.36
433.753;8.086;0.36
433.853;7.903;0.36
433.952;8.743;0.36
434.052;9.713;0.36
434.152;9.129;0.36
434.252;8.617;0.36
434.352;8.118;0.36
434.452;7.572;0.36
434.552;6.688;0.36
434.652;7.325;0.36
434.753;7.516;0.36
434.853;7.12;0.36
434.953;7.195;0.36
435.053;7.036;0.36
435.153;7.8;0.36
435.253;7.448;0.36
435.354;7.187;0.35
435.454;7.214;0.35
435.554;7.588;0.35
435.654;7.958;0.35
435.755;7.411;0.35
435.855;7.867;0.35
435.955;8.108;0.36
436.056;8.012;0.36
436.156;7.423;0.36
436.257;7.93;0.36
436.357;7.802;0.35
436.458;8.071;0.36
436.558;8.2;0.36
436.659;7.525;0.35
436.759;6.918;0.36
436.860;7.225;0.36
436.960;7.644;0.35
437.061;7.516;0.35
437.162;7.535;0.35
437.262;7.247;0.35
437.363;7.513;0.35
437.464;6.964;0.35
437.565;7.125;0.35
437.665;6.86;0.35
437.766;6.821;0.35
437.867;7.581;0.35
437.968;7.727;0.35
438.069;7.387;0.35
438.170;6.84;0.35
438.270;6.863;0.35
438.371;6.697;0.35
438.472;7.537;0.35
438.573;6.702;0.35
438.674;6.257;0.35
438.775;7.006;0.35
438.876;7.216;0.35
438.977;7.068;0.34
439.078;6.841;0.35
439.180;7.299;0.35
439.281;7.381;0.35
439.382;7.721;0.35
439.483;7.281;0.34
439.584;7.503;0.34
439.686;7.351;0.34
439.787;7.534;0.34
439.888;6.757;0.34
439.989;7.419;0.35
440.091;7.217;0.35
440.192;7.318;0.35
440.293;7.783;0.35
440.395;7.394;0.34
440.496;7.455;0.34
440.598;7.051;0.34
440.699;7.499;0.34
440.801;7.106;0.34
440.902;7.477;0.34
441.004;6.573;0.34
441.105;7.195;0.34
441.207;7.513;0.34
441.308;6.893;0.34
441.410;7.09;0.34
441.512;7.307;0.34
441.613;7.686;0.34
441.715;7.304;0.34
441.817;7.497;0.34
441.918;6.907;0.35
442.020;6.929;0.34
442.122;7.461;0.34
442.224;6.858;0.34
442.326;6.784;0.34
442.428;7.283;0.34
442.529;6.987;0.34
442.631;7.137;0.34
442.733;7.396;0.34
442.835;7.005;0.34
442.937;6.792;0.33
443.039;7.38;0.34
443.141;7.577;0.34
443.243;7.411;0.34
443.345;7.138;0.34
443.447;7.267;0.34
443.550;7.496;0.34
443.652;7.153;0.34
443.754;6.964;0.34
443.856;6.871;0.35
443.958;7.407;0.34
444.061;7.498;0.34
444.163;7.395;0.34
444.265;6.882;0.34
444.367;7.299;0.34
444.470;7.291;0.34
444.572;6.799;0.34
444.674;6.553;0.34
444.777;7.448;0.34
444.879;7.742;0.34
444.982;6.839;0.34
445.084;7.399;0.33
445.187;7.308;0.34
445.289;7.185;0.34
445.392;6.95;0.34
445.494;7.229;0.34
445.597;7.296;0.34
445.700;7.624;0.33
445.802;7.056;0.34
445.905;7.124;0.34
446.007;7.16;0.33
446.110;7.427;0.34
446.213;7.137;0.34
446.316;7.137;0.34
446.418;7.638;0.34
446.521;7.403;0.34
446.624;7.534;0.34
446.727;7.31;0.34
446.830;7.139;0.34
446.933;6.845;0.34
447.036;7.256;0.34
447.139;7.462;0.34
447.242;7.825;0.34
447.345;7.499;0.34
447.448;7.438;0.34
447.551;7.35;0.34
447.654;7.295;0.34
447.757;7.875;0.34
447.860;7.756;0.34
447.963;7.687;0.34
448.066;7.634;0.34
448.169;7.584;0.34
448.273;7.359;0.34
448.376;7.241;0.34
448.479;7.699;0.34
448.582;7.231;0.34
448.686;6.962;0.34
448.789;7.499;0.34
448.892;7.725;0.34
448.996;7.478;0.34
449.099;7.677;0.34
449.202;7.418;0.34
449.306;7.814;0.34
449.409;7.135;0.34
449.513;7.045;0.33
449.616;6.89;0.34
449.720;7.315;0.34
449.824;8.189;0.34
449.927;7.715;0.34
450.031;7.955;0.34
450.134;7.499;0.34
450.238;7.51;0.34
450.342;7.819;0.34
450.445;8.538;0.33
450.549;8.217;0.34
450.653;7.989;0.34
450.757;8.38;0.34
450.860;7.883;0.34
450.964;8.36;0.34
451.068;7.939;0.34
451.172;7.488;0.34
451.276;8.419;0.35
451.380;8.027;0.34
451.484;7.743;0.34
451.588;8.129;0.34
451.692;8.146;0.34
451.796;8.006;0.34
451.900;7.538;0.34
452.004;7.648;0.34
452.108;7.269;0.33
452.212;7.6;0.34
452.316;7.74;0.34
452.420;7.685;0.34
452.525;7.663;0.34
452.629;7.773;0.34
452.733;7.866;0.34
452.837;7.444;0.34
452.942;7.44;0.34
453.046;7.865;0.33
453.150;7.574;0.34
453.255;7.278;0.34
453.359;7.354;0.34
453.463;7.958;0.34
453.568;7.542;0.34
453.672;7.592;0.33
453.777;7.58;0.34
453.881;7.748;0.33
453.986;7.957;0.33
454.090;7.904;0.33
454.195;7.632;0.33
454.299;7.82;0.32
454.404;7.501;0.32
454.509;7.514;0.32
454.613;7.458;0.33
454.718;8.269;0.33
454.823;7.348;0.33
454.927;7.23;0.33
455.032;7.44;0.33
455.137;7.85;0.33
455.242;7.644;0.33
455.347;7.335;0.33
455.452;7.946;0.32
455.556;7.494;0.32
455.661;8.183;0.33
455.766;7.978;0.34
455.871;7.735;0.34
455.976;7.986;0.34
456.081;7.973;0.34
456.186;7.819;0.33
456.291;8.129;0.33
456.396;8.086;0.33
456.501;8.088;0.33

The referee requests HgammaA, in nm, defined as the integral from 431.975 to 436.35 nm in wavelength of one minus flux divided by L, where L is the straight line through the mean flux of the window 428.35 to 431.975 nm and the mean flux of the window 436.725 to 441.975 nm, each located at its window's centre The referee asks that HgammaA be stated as -0.36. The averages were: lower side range 6.93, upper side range 7.22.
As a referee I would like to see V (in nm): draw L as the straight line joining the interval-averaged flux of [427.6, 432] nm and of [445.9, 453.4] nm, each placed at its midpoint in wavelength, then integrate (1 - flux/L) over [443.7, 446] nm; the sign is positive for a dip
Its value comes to 0.08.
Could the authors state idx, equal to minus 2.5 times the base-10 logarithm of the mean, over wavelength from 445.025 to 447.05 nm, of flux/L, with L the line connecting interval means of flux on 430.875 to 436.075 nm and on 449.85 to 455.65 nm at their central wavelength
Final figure 0.06 mag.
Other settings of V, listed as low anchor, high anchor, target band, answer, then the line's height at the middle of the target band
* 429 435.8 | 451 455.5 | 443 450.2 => 0.20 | 7.57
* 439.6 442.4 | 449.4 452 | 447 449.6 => 0.07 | 7.69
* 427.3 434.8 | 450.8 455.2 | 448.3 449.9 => 0.04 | 7.64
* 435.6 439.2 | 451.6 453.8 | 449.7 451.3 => -0.07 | 7.61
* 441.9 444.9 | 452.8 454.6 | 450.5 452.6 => -0.10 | 7.53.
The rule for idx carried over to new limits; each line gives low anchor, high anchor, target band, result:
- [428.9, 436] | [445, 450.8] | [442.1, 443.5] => 0.04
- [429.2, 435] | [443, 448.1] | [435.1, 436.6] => -0.06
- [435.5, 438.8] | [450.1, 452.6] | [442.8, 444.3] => 0.06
